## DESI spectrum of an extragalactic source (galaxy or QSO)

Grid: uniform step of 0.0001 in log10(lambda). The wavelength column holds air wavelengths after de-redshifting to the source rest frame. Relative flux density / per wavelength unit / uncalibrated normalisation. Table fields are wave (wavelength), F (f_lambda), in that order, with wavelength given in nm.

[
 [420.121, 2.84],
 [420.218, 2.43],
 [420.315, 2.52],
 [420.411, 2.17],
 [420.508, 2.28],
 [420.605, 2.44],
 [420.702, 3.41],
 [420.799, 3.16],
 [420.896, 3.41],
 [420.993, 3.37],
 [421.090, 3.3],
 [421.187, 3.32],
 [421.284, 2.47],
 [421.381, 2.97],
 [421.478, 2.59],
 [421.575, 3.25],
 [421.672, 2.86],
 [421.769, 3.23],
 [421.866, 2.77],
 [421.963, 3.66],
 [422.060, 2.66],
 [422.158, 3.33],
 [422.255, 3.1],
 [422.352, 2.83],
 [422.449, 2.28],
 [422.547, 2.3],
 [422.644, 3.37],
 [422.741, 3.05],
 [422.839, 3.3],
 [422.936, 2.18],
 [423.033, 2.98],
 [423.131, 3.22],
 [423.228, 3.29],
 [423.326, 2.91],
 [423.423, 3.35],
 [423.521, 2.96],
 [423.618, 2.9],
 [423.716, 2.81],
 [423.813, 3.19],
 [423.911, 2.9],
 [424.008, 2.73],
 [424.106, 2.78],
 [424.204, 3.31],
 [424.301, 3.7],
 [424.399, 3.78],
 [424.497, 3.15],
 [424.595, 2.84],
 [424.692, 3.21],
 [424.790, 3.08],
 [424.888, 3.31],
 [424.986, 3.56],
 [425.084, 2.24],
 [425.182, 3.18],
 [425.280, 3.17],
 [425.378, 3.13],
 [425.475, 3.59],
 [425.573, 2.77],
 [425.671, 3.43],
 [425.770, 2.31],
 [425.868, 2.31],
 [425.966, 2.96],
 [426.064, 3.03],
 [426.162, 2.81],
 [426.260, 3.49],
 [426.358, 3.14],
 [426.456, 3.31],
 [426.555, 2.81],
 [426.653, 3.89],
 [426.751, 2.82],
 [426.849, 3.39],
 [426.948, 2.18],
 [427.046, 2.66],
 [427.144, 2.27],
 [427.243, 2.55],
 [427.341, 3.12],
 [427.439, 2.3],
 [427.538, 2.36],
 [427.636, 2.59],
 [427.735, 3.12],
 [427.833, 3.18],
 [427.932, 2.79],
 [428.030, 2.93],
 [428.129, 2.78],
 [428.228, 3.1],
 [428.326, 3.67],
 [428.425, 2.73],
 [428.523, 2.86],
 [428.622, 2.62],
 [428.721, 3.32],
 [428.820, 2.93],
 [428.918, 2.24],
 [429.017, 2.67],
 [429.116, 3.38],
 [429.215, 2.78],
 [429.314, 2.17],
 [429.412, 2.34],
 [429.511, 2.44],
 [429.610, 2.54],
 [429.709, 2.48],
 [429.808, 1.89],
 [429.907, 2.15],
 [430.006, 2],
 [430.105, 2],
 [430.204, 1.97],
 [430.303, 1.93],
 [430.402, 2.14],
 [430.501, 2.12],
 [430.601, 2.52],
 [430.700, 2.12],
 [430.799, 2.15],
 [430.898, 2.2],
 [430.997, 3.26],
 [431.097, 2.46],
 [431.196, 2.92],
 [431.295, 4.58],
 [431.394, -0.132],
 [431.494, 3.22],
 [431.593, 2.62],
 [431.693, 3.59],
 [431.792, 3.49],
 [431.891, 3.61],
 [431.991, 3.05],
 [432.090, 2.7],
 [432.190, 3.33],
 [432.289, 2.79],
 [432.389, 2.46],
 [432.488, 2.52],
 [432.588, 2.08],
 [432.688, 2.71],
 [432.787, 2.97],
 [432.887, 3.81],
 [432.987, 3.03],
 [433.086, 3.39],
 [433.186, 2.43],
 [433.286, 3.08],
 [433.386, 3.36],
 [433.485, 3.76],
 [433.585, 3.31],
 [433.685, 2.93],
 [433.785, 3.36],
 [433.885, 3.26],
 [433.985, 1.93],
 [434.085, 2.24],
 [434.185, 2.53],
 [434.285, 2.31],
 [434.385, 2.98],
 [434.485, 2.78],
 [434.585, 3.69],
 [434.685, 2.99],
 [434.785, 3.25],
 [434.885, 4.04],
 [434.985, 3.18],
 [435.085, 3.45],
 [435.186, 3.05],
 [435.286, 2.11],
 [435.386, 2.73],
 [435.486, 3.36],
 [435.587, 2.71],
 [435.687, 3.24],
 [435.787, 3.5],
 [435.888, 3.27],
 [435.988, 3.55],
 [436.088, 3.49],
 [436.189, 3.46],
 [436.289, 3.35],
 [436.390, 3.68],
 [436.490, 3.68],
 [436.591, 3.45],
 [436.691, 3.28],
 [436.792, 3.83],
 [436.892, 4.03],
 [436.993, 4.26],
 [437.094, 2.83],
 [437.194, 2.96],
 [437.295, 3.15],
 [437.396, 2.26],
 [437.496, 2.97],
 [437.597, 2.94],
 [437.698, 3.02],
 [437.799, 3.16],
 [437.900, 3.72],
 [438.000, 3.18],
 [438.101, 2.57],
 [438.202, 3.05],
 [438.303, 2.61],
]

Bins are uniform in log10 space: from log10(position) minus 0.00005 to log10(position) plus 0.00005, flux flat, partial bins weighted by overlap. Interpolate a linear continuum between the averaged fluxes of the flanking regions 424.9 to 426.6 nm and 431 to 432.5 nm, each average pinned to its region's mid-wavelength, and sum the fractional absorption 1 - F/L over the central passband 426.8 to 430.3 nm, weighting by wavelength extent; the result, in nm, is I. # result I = 0.39 nm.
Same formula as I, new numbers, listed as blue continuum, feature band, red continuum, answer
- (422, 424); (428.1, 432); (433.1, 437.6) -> 0.57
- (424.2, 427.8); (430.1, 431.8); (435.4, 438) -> 0.35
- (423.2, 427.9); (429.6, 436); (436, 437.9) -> 0.80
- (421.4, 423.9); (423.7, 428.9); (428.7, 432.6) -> -0.35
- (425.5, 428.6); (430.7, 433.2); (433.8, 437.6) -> 0.17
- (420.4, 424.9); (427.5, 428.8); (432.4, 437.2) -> 0.06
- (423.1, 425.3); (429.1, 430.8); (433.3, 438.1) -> 0.47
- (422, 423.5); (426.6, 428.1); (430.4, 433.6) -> 0.04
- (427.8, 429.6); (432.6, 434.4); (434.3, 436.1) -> 0.07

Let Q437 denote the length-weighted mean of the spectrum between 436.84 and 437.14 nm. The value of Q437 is 3.72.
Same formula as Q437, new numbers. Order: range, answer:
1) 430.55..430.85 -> 2.26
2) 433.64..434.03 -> 2.88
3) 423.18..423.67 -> 3.08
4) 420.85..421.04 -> 3.39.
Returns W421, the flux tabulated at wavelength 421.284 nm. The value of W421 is 2.47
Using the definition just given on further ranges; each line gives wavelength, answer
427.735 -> 3.12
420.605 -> 2.44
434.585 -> 3.69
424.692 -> 3.21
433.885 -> 3.26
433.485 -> 3.76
